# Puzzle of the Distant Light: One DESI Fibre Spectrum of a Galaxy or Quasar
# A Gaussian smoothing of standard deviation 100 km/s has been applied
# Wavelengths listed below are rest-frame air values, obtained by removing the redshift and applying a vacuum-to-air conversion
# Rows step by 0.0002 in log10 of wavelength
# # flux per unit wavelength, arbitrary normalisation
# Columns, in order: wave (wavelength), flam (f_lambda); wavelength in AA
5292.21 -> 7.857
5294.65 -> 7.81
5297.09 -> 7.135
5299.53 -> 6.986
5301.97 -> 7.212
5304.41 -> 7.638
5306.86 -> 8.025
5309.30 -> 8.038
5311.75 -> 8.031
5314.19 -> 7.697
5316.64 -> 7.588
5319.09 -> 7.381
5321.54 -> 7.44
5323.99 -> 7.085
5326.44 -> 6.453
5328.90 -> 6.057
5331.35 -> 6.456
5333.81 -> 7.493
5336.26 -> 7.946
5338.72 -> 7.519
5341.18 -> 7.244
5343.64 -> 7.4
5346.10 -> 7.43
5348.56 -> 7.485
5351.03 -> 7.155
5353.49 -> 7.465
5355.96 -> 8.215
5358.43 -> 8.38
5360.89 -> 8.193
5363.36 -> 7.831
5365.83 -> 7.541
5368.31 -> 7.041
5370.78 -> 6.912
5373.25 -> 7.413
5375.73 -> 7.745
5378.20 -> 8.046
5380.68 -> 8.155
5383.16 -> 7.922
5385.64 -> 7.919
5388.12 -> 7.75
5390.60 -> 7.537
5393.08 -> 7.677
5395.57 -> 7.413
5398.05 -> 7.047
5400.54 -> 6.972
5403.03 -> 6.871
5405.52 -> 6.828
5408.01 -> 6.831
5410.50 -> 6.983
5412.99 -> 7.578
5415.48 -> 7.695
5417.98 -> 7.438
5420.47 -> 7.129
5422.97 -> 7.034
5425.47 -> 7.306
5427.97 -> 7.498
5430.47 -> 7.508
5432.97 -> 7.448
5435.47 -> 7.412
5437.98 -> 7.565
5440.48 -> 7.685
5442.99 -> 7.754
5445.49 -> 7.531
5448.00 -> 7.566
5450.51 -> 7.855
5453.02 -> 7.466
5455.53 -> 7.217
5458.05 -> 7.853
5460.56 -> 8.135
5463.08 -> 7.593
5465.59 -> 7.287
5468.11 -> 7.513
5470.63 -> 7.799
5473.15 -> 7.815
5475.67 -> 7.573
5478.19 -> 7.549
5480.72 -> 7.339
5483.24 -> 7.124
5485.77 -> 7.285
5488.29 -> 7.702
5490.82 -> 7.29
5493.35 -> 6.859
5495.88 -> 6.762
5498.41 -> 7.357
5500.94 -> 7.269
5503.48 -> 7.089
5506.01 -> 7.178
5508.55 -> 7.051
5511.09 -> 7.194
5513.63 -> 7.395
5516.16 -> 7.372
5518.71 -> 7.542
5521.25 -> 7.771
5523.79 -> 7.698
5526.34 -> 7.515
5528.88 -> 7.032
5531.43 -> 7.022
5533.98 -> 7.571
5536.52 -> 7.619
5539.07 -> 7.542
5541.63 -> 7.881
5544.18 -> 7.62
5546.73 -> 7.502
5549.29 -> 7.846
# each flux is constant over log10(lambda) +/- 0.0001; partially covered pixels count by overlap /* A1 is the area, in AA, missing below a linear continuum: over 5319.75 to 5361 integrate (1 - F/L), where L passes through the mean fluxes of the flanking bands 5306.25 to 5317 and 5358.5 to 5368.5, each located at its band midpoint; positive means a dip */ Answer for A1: 2.5 AA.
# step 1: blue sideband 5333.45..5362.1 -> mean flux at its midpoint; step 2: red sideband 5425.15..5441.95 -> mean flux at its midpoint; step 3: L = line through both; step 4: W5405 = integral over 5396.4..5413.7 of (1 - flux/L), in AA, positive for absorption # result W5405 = 1.3 AA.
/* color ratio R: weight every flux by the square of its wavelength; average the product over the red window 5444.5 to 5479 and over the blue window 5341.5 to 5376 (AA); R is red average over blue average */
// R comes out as 1.0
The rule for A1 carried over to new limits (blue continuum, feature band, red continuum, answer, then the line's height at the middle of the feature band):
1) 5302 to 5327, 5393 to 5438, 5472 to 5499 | 1.0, 7.42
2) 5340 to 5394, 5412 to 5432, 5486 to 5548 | 0.4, 7.55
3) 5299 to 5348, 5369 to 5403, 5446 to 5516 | -0.7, 7.38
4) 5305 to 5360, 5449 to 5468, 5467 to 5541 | -0.6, 7.4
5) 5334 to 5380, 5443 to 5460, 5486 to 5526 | -0.5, 7.42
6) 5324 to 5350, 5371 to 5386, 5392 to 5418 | -1.3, 7.18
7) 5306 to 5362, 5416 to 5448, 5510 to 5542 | 0.1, 7.47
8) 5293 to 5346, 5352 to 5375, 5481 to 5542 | -0.9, 7.36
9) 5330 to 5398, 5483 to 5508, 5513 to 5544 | 1.1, 7.52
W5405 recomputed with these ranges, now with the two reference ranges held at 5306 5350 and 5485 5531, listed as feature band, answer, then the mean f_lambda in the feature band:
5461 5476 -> -0.7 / 7.63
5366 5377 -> 0.1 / 7.31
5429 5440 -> -0.3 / 7.5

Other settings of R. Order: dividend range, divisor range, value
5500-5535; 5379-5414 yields 1.04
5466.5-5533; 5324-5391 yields 1.03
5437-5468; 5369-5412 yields 1.05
